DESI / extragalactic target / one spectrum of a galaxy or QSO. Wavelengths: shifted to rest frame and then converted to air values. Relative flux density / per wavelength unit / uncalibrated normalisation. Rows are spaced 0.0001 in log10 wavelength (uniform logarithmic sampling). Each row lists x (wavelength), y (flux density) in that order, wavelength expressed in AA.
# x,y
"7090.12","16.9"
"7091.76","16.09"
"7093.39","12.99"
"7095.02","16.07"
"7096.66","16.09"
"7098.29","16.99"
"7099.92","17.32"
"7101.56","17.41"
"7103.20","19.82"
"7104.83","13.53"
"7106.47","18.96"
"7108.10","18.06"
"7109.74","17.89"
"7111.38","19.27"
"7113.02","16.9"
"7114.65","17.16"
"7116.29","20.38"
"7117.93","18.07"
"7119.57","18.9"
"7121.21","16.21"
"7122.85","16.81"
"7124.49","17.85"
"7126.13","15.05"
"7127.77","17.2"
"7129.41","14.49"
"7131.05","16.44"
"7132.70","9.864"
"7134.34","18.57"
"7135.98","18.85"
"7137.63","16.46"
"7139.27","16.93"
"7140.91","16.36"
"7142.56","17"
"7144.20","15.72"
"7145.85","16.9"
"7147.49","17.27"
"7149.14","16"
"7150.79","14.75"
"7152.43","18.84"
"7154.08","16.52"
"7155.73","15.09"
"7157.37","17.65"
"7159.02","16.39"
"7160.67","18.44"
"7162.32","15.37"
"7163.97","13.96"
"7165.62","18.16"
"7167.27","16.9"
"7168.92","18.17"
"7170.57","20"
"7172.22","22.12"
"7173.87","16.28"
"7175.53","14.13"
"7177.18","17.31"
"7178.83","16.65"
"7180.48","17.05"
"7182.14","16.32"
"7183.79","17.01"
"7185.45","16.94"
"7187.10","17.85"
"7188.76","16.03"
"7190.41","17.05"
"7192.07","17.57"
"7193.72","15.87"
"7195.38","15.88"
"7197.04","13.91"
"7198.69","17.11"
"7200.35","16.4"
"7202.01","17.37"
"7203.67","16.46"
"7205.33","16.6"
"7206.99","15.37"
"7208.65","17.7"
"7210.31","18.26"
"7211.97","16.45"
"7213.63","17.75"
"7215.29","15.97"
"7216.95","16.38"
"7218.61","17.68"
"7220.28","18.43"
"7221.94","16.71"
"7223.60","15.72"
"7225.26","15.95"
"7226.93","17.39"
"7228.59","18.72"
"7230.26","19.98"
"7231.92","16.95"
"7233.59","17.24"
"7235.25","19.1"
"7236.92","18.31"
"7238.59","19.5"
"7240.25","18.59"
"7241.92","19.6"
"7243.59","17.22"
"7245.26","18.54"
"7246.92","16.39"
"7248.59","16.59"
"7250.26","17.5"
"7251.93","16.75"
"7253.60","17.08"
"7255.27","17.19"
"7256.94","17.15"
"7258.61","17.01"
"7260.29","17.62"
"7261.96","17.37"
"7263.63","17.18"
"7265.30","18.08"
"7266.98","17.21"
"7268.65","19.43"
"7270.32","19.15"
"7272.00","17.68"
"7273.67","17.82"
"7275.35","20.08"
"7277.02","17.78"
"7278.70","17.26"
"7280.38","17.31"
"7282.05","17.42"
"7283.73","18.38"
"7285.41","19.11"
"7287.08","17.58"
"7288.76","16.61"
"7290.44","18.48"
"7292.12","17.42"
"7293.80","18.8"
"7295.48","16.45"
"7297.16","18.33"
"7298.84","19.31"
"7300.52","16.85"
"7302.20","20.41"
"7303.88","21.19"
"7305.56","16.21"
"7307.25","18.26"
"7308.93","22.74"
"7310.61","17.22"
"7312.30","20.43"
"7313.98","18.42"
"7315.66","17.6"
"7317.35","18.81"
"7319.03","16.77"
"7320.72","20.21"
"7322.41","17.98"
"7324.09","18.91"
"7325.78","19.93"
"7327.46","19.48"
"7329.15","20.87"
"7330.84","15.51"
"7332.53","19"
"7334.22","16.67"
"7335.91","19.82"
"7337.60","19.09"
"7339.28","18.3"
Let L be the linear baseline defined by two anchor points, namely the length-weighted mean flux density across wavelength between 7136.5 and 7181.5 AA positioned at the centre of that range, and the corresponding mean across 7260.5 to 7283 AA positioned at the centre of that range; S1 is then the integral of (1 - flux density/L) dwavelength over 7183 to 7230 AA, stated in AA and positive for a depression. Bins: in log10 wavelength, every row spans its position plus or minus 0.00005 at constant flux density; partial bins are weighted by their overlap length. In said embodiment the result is 1.40 AA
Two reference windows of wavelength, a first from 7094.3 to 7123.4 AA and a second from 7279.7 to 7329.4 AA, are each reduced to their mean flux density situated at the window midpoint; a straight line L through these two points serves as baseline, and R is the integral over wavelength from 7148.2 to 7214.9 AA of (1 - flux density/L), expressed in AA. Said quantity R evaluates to 4.1 AA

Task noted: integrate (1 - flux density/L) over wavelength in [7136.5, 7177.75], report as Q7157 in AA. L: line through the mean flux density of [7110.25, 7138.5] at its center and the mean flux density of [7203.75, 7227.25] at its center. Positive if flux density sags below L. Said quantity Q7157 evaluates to 0.0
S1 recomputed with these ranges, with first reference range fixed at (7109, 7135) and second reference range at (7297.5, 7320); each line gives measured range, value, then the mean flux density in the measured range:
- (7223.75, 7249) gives 0.1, 18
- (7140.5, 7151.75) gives 0.6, 16.3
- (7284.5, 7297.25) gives 0.5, 17.8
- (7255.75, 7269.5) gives 0.5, 17.6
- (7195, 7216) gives 1.4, 16.6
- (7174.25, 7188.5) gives 0.7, 16.6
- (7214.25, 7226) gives 0.8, 16.7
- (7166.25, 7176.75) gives -0.3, 17.9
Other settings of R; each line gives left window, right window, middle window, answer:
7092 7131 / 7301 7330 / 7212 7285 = 3.0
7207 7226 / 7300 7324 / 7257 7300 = 0.5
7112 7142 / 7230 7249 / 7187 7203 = 1.1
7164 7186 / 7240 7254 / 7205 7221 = 0.4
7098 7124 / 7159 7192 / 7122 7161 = 2.2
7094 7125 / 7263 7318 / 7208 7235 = 1.0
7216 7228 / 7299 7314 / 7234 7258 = -0.4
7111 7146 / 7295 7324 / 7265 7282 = 0.2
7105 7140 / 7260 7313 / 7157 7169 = 0.4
